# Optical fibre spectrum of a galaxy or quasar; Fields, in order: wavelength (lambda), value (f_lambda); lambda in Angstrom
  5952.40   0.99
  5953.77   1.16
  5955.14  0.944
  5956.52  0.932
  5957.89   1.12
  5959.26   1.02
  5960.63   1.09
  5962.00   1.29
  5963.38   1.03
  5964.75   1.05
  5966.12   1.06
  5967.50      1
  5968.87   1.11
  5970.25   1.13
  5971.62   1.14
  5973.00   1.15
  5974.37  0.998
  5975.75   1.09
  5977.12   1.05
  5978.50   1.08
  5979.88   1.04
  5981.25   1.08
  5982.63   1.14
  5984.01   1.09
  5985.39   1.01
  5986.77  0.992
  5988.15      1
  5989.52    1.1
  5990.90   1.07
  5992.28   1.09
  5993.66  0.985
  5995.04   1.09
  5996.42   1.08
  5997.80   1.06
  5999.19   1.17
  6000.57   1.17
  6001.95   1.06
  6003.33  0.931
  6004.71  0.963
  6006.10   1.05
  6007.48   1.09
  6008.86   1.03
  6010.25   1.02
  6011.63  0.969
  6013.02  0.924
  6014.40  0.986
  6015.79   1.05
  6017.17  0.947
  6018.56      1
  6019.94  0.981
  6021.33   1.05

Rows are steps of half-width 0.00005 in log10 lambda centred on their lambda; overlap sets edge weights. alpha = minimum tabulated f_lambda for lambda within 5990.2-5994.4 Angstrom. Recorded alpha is 0.985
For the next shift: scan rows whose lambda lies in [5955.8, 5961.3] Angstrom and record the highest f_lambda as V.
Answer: 1.12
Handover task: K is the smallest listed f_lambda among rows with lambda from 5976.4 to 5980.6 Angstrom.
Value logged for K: 1.04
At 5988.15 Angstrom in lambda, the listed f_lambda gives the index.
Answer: 1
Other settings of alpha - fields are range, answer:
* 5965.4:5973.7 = 1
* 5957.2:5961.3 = 1.02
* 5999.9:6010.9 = 0.931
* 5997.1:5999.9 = 1.06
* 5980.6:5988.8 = 0.992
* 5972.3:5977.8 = 0.998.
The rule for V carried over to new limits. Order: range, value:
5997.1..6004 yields 1.17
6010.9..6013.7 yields 0.969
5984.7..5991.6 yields 1.1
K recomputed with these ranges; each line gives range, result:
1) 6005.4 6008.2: 1.05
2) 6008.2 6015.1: 0.924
